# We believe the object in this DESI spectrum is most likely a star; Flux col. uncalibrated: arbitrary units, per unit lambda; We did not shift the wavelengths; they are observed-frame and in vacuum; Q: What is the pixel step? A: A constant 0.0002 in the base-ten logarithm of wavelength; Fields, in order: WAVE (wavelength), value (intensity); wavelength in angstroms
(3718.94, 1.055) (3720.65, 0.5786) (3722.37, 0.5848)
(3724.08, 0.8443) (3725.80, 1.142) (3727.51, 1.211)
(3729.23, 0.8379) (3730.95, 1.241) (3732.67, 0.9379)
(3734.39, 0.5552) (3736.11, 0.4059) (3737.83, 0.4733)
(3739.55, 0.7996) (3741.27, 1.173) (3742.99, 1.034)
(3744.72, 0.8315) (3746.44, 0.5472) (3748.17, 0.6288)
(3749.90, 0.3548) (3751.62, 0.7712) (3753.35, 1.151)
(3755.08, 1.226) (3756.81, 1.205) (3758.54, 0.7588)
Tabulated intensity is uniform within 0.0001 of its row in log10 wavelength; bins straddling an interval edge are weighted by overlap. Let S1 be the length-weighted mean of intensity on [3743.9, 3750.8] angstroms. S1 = 0.591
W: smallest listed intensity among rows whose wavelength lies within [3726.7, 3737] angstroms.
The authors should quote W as 0.4059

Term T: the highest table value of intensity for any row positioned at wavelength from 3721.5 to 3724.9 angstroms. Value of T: 0.8443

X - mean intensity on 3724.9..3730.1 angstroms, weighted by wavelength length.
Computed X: 1.06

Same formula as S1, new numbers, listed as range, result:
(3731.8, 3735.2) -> 0.75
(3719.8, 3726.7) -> 0.791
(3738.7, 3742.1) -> 0.986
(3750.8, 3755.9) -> 1.05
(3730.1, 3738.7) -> 0.722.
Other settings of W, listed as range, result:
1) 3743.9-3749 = 0.5472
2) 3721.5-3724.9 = 0.5848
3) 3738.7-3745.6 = 0.7996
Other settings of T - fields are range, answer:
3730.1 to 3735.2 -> 1.241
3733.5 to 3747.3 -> 1.173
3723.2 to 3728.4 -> 1.211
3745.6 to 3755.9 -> 1.226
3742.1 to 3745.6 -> 1.034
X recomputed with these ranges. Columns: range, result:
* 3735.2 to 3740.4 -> 0.559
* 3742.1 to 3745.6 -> 0.933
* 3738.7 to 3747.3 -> 0.878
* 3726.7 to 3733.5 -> 1.06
